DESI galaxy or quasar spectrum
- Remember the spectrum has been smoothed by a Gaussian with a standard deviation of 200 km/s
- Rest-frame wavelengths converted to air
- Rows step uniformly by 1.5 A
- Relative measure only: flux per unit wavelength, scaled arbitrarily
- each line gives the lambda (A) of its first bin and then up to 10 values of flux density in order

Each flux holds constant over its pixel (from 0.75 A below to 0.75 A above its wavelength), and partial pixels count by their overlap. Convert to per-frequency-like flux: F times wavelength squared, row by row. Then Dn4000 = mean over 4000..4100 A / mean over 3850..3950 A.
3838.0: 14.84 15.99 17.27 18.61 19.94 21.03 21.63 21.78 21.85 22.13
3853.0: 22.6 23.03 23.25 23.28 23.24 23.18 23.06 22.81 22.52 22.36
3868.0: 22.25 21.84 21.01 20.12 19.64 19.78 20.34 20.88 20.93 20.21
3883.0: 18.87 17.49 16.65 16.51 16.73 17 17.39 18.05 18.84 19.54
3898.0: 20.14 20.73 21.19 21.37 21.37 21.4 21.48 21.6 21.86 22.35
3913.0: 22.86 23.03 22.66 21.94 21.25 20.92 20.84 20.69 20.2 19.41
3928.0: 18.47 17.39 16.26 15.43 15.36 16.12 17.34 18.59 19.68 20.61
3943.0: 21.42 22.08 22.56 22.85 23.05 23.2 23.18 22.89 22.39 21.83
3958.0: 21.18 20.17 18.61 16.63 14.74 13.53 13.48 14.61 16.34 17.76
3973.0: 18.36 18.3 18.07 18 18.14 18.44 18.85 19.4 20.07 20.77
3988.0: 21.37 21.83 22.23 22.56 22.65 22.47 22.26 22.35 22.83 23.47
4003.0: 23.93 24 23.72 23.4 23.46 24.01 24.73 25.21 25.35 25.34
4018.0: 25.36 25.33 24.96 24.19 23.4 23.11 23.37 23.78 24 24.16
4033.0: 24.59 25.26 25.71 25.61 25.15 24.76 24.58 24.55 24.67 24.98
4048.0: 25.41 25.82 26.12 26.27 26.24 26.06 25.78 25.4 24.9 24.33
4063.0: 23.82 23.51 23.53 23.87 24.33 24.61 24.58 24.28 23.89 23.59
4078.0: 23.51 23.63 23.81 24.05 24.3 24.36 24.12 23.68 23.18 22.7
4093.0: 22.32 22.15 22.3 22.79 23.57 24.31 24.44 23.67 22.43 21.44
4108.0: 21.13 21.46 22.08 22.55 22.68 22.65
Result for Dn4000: 1.3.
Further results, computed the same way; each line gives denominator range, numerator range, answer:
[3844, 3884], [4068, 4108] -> 1.22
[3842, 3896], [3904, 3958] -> 1.04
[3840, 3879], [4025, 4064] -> 1.27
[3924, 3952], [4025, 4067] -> 1.34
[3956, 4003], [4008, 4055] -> 1.31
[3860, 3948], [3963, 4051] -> 1.17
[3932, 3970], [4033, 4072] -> 1.37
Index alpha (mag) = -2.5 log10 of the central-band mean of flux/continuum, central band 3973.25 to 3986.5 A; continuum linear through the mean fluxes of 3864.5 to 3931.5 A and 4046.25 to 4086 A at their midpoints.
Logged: 0.19 mag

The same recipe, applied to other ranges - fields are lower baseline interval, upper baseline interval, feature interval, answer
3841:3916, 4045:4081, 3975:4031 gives 0.040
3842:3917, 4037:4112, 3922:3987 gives 0.163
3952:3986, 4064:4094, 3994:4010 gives -0.160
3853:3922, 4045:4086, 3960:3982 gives 0.317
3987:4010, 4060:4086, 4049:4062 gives -0.085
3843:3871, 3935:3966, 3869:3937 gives 0.082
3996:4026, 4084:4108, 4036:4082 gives -0.055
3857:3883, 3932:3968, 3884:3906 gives 0.104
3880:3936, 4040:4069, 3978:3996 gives 0.092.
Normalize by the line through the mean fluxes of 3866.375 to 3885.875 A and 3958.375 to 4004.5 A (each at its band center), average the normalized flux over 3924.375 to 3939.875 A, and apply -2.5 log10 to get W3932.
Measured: 0.14 mag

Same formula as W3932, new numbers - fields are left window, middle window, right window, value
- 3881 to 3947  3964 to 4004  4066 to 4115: 0.08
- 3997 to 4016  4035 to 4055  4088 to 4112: -0.09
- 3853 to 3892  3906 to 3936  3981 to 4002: 0.05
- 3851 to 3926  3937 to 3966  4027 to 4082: 0.09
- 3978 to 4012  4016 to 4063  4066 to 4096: -0.09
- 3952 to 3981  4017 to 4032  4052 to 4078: -0.10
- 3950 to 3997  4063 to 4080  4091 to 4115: -0.10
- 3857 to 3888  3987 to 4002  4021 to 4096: 0.04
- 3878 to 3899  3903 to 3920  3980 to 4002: -0.15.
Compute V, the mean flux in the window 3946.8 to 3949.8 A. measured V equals 23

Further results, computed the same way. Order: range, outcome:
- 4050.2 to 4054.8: 26.2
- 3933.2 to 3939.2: 16.8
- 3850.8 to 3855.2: 22.6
